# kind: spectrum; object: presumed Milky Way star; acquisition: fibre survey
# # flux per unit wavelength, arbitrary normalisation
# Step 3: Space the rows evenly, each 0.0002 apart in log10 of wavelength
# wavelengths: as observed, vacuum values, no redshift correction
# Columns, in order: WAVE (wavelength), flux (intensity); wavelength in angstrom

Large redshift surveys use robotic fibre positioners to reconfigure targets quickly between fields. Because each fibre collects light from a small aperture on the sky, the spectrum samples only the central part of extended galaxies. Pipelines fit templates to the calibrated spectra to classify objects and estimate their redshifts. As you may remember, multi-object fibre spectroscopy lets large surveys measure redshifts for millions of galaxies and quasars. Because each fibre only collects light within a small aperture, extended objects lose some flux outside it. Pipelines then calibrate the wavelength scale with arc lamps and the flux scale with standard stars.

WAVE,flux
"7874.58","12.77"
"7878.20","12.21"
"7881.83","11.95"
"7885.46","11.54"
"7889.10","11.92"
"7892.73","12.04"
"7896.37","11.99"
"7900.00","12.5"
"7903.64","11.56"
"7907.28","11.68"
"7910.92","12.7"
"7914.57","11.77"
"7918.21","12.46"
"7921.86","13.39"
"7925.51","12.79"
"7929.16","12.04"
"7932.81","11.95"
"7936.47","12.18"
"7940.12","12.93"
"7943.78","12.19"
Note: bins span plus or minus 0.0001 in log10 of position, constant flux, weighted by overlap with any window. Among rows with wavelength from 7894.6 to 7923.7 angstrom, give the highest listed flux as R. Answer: 13.39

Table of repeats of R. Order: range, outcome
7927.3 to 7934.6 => 12.04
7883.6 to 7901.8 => 12.5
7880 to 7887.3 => 11.95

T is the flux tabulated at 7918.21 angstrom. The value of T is 12.46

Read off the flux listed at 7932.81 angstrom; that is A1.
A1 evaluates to 11.95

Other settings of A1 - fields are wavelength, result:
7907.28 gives 11.68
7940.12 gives 12.93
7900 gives 12.5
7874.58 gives 12.77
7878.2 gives 12.21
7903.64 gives 11.56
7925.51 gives 12.79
